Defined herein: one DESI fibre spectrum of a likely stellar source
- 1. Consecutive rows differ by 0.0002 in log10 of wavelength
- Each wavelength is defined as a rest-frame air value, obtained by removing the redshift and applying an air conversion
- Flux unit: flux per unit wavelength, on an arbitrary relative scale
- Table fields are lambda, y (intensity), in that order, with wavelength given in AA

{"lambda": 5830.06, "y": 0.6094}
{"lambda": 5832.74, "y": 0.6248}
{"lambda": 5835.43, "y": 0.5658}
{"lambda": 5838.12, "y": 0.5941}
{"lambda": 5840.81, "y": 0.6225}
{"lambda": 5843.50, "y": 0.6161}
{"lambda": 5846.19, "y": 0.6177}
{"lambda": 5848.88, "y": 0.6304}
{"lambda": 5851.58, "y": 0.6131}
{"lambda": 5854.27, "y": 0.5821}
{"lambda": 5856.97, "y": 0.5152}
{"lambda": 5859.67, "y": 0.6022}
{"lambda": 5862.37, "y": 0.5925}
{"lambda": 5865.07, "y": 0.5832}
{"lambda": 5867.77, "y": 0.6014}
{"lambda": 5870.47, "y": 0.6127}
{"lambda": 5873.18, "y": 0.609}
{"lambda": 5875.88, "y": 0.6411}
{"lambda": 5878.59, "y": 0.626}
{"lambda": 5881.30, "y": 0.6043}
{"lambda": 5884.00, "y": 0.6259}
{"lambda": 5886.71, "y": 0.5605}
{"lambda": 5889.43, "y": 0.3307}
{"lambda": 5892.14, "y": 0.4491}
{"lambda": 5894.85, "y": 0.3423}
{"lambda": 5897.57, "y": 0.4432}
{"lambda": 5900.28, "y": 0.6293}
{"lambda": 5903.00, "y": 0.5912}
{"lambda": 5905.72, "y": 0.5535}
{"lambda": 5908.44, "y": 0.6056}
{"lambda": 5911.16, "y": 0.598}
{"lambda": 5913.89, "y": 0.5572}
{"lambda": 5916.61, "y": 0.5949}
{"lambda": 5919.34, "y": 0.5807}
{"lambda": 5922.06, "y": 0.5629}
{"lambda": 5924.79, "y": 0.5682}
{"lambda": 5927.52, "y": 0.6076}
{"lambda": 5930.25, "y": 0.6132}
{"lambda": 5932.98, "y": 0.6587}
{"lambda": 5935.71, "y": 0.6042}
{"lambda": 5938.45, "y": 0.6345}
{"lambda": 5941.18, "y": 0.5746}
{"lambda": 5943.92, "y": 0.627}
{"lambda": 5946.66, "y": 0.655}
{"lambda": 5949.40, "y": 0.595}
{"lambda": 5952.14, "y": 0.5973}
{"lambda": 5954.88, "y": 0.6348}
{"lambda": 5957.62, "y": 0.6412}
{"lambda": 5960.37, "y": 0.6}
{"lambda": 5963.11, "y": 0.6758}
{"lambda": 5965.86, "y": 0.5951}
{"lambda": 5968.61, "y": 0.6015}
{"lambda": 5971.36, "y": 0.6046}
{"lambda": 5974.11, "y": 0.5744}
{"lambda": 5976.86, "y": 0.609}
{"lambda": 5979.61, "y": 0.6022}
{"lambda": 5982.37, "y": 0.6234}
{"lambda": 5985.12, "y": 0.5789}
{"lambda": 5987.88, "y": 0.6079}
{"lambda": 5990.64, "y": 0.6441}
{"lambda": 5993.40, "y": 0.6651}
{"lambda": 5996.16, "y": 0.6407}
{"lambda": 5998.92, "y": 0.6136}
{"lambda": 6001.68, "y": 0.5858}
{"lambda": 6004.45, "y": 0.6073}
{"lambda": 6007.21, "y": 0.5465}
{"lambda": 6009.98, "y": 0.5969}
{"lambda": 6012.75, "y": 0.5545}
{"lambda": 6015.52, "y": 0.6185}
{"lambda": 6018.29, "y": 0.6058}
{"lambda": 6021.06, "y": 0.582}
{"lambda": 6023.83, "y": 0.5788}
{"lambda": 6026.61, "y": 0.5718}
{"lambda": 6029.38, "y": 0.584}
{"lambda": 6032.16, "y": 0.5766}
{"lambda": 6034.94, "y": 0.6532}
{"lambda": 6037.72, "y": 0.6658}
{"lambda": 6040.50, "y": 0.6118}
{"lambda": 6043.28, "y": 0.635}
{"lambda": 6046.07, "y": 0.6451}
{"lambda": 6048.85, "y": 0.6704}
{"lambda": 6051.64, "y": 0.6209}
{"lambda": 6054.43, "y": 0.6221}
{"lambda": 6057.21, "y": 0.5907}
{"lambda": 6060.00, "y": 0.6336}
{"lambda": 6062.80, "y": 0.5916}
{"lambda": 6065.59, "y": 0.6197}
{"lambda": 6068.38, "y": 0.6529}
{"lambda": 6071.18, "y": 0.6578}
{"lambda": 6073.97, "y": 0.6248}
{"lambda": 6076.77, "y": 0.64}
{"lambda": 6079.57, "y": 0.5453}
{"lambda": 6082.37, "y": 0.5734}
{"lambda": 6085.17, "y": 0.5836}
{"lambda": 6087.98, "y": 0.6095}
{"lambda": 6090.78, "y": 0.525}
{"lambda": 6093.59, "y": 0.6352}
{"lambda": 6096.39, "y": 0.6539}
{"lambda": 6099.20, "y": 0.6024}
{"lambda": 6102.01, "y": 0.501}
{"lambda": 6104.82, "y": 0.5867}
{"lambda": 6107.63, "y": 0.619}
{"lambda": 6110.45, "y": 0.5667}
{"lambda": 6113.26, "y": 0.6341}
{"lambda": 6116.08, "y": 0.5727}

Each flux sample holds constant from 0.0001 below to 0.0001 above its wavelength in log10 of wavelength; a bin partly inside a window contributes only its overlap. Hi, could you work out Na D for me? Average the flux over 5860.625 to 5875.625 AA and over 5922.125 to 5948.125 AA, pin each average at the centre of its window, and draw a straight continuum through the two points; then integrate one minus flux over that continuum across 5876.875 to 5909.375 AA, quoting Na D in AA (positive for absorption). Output 4.1 AA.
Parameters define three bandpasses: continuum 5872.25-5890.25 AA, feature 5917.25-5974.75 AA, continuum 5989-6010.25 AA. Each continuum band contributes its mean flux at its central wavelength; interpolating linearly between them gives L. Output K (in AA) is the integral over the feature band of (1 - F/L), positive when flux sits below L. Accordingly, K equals -1.3 AA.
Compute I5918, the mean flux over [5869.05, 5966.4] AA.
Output 0.583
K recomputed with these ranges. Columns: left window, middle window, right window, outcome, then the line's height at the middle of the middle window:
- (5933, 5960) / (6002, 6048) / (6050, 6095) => 0.74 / 0.612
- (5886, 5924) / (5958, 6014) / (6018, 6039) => -2.99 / 0.577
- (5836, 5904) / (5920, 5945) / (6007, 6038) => -1.10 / 0.579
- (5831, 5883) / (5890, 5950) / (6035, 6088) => 3.70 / 0.609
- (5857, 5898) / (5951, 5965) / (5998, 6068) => -1.19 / 0.58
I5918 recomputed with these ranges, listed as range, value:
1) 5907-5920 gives 0.587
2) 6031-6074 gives 0.63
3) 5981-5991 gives 0.611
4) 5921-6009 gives 0.611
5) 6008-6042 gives 0.599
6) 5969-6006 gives 0.612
